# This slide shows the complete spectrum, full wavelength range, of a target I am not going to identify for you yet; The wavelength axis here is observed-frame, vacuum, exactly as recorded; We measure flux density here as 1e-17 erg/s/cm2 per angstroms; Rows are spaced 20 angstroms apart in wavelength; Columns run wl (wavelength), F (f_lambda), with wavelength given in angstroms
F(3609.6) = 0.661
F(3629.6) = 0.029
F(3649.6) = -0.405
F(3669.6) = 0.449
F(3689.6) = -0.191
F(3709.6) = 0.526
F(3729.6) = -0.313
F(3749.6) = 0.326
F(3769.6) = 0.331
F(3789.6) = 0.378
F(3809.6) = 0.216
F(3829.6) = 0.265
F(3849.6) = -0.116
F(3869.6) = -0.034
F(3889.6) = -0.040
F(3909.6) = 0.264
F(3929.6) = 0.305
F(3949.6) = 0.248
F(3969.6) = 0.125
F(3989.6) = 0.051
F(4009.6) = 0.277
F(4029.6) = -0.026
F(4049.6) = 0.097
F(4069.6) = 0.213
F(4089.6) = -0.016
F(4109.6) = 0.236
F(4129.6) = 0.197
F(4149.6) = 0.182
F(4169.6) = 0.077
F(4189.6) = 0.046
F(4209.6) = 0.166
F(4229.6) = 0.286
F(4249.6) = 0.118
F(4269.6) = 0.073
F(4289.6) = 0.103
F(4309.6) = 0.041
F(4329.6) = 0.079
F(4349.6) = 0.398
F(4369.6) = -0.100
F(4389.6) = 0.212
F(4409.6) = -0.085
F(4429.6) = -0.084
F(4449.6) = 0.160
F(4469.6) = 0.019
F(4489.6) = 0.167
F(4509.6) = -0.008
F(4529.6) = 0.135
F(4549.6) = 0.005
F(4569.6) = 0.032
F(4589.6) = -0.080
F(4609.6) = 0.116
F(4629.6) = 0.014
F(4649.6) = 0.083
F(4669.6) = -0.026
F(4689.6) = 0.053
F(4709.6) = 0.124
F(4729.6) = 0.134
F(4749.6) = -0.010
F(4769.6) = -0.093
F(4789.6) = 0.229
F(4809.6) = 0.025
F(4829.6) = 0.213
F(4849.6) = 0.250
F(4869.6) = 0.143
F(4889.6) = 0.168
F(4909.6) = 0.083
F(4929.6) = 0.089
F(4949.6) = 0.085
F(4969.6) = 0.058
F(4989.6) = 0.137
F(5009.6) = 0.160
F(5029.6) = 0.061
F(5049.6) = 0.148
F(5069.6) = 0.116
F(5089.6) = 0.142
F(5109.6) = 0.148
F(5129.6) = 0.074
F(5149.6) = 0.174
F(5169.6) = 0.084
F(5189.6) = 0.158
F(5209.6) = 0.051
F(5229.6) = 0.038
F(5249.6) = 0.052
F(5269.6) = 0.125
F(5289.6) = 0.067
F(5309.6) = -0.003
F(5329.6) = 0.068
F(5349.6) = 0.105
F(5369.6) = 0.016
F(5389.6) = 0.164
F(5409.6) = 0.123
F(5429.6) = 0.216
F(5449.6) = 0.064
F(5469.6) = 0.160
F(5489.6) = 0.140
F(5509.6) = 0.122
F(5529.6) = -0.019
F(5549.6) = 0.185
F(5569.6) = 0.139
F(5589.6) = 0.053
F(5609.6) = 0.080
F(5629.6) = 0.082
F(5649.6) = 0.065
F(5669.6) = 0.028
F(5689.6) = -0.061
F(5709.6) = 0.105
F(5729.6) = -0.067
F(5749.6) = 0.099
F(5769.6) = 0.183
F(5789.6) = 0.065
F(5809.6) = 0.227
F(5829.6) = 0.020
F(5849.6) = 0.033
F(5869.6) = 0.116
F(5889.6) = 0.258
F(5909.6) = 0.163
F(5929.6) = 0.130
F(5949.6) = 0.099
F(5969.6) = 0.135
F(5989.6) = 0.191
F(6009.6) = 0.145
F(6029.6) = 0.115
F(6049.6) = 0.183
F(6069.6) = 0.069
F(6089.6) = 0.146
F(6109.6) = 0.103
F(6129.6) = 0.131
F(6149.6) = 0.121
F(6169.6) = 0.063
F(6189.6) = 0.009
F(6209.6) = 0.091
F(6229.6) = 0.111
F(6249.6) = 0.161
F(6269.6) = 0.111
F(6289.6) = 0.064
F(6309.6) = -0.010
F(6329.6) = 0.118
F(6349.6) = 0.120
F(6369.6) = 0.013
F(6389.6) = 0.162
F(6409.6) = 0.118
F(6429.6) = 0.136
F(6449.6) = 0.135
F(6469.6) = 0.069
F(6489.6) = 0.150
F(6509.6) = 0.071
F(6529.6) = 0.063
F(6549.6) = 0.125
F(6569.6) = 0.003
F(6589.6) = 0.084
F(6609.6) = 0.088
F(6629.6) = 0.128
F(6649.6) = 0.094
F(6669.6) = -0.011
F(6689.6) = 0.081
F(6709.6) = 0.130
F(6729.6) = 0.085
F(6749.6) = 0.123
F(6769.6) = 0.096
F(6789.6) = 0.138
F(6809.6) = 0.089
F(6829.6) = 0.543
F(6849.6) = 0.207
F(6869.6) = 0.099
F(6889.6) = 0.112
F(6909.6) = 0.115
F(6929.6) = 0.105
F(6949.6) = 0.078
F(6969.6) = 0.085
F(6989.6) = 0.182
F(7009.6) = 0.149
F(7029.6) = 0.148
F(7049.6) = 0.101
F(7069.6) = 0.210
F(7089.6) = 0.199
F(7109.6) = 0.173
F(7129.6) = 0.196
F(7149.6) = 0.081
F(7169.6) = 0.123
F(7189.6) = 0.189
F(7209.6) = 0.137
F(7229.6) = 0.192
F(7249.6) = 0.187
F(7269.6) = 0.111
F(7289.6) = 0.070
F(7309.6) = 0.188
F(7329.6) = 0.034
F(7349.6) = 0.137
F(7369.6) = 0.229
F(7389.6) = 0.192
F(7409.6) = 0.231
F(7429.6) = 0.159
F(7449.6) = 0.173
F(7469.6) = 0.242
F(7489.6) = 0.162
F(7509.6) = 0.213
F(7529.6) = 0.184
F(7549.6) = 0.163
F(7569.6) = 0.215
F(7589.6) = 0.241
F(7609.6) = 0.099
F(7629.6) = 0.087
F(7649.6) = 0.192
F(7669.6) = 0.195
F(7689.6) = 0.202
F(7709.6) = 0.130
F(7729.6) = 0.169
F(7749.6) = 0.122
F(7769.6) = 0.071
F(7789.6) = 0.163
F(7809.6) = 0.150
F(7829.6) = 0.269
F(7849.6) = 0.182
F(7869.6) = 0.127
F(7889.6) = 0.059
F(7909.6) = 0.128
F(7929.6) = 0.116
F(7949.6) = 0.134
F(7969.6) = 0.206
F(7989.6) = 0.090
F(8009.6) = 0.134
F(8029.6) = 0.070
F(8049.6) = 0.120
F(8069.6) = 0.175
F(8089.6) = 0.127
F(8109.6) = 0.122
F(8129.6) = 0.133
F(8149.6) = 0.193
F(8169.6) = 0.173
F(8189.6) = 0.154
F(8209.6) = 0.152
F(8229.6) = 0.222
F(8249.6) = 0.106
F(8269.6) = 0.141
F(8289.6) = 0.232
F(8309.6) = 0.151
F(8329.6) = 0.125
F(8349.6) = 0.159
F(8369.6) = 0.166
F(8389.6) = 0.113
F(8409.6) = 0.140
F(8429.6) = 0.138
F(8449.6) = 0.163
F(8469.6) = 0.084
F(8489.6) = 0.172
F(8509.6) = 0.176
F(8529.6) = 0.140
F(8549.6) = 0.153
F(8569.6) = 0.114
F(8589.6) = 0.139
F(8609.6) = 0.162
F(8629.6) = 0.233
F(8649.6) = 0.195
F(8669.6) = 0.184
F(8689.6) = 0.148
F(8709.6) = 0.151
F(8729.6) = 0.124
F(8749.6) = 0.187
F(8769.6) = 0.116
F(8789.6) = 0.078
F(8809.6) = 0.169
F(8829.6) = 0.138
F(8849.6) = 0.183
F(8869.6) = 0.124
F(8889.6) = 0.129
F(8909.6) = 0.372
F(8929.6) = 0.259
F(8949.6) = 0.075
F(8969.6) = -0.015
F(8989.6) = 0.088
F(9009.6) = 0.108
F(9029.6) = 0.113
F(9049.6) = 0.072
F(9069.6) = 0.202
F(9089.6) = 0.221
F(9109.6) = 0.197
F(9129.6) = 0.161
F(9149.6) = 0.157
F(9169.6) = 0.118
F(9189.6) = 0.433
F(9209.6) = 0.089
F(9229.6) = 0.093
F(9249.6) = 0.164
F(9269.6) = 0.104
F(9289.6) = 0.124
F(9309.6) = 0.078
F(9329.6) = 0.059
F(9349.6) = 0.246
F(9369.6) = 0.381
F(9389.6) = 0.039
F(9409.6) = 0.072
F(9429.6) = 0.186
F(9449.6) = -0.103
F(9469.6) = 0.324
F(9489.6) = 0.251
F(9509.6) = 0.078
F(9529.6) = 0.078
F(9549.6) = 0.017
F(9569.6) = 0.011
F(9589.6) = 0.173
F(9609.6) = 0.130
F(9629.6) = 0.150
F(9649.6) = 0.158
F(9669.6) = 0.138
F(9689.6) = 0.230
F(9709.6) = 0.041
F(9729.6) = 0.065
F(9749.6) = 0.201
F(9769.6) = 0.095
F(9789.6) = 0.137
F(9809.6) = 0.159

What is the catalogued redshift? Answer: 0.83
